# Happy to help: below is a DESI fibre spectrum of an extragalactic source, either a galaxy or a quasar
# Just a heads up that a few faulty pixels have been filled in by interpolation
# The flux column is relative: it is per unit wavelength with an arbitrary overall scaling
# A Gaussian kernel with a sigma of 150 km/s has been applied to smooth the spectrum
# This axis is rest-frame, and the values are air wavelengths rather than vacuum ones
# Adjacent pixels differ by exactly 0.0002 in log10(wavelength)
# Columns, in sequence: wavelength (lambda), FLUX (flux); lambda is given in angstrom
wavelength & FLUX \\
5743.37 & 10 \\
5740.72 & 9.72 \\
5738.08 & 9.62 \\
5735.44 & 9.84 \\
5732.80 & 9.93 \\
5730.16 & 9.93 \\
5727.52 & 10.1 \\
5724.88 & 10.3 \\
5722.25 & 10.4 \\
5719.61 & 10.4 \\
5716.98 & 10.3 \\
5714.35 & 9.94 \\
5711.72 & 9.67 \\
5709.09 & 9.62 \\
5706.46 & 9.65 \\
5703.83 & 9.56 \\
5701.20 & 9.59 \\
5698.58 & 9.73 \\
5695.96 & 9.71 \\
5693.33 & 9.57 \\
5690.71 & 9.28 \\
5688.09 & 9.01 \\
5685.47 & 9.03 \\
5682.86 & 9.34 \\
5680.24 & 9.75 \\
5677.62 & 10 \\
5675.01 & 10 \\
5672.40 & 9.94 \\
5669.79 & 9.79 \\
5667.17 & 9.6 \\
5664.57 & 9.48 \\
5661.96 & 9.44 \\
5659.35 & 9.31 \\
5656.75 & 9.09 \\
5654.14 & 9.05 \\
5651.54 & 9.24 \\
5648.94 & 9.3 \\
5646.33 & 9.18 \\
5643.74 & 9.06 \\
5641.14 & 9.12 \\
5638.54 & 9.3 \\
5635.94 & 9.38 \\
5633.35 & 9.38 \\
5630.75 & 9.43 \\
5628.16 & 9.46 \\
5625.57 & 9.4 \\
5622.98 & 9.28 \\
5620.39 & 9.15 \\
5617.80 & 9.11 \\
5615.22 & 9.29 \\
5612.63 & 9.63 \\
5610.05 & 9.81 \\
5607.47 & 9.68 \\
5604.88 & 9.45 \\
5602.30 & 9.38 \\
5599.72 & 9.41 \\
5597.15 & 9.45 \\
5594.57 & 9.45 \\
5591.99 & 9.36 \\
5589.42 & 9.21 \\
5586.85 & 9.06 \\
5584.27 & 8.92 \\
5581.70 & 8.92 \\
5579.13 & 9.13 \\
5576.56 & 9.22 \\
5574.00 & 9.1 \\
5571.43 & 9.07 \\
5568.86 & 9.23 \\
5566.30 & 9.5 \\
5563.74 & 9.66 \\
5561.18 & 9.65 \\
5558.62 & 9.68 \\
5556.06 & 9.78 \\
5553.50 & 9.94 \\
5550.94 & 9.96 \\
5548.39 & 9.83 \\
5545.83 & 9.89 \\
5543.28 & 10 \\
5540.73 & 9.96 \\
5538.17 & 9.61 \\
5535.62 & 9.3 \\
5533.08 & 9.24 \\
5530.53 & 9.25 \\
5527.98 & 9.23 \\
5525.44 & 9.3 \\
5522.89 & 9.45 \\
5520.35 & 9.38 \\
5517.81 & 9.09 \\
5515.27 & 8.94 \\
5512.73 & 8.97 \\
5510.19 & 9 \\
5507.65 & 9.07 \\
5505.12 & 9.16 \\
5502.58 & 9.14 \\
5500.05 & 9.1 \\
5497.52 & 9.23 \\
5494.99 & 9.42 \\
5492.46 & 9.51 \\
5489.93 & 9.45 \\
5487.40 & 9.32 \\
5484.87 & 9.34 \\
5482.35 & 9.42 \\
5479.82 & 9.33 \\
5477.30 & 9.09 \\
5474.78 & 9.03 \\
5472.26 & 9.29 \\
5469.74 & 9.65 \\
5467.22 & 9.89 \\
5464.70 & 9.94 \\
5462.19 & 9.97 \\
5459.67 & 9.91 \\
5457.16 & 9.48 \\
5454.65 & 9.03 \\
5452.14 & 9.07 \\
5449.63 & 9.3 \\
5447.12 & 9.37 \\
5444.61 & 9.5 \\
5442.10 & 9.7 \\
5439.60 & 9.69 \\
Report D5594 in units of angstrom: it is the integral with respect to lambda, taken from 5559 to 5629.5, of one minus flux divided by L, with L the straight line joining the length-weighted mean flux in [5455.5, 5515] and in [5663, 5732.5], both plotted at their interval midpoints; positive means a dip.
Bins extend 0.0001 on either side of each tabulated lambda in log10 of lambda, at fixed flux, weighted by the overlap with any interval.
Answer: 1.7 angstrom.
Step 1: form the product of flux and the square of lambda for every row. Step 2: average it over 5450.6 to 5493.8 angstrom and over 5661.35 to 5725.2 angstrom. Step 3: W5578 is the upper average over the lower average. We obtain 1.1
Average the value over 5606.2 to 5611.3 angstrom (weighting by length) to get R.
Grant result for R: 9.75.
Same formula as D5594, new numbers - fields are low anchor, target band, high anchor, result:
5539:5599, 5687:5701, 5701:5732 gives 0.6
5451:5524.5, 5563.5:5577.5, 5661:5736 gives 0.3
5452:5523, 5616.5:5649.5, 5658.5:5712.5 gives 0.8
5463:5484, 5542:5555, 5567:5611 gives -0.8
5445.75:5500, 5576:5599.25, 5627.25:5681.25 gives 0.6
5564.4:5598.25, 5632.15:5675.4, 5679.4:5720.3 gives 0.4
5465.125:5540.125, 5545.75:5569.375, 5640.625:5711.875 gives -0.9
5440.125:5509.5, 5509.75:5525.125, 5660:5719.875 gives 0.5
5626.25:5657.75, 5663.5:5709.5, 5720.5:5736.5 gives 0.4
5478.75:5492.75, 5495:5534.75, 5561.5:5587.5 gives 0.6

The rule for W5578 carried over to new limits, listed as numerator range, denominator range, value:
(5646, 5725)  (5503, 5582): 1.08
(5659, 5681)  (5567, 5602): 1.09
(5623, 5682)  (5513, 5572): 1.03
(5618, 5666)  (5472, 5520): 1.06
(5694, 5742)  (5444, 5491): 1.15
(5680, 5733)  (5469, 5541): 1.13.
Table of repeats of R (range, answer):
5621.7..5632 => 9.4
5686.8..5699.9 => 9.46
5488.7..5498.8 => 9.4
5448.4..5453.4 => 9.19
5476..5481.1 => 9.21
